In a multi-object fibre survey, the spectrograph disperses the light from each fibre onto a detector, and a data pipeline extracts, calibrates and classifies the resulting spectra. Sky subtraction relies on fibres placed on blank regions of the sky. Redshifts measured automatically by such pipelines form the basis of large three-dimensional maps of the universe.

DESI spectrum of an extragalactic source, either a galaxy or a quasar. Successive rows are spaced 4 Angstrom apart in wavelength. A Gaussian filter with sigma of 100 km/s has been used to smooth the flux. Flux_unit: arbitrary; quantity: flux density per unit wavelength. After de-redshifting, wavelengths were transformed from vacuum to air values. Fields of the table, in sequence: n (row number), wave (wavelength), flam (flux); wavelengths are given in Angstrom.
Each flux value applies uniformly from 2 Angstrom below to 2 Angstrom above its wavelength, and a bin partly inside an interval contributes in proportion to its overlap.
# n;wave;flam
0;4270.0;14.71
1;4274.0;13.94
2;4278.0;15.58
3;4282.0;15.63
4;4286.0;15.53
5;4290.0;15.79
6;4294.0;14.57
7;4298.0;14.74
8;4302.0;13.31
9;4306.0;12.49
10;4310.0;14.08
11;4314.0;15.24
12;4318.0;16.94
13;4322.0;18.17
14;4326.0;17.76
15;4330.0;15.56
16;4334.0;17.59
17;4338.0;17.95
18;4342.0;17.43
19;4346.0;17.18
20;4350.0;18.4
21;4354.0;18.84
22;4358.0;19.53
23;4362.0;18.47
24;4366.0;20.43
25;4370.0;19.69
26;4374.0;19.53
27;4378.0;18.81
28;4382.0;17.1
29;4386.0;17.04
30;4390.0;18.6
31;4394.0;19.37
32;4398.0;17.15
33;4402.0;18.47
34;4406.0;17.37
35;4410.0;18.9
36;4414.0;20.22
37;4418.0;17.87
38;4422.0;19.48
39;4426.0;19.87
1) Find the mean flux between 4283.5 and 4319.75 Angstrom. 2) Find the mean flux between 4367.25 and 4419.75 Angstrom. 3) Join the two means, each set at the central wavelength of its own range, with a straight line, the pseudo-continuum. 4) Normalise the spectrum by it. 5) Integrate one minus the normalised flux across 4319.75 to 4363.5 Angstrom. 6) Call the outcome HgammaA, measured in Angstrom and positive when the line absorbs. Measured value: -4.03 Angstrom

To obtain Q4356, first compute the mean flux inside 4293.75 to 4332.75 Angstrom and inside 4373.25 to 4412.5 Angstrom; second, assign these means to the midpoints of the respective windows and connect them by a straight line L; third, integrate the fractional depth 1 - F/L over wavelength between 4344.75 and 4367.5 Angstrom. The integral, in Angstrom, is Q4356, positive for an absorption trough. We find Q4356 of -2.6 Angstrom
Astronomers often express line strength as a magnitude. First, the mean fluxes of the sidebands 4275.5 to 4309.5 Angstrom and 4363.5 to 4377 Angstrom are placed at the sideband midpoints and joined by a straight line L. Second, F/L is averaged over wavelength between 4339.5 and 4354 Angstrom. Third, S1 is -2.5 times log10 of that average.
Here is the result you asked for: 0.023 mag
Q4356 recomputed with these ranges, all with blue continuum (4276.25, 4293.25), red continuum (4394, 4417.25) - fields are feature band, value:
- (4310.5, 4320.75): 0.2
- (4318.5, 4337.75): -0.8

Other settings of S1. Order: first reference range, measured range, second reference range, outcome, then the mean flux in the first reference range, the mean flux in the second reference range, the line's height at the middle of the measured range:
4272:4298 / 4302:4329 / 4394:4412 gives 0.024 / 15.1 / 18.1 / 15.9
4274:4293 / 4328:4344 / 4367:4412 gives -0.015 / 15.4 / 18.4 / 16.9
